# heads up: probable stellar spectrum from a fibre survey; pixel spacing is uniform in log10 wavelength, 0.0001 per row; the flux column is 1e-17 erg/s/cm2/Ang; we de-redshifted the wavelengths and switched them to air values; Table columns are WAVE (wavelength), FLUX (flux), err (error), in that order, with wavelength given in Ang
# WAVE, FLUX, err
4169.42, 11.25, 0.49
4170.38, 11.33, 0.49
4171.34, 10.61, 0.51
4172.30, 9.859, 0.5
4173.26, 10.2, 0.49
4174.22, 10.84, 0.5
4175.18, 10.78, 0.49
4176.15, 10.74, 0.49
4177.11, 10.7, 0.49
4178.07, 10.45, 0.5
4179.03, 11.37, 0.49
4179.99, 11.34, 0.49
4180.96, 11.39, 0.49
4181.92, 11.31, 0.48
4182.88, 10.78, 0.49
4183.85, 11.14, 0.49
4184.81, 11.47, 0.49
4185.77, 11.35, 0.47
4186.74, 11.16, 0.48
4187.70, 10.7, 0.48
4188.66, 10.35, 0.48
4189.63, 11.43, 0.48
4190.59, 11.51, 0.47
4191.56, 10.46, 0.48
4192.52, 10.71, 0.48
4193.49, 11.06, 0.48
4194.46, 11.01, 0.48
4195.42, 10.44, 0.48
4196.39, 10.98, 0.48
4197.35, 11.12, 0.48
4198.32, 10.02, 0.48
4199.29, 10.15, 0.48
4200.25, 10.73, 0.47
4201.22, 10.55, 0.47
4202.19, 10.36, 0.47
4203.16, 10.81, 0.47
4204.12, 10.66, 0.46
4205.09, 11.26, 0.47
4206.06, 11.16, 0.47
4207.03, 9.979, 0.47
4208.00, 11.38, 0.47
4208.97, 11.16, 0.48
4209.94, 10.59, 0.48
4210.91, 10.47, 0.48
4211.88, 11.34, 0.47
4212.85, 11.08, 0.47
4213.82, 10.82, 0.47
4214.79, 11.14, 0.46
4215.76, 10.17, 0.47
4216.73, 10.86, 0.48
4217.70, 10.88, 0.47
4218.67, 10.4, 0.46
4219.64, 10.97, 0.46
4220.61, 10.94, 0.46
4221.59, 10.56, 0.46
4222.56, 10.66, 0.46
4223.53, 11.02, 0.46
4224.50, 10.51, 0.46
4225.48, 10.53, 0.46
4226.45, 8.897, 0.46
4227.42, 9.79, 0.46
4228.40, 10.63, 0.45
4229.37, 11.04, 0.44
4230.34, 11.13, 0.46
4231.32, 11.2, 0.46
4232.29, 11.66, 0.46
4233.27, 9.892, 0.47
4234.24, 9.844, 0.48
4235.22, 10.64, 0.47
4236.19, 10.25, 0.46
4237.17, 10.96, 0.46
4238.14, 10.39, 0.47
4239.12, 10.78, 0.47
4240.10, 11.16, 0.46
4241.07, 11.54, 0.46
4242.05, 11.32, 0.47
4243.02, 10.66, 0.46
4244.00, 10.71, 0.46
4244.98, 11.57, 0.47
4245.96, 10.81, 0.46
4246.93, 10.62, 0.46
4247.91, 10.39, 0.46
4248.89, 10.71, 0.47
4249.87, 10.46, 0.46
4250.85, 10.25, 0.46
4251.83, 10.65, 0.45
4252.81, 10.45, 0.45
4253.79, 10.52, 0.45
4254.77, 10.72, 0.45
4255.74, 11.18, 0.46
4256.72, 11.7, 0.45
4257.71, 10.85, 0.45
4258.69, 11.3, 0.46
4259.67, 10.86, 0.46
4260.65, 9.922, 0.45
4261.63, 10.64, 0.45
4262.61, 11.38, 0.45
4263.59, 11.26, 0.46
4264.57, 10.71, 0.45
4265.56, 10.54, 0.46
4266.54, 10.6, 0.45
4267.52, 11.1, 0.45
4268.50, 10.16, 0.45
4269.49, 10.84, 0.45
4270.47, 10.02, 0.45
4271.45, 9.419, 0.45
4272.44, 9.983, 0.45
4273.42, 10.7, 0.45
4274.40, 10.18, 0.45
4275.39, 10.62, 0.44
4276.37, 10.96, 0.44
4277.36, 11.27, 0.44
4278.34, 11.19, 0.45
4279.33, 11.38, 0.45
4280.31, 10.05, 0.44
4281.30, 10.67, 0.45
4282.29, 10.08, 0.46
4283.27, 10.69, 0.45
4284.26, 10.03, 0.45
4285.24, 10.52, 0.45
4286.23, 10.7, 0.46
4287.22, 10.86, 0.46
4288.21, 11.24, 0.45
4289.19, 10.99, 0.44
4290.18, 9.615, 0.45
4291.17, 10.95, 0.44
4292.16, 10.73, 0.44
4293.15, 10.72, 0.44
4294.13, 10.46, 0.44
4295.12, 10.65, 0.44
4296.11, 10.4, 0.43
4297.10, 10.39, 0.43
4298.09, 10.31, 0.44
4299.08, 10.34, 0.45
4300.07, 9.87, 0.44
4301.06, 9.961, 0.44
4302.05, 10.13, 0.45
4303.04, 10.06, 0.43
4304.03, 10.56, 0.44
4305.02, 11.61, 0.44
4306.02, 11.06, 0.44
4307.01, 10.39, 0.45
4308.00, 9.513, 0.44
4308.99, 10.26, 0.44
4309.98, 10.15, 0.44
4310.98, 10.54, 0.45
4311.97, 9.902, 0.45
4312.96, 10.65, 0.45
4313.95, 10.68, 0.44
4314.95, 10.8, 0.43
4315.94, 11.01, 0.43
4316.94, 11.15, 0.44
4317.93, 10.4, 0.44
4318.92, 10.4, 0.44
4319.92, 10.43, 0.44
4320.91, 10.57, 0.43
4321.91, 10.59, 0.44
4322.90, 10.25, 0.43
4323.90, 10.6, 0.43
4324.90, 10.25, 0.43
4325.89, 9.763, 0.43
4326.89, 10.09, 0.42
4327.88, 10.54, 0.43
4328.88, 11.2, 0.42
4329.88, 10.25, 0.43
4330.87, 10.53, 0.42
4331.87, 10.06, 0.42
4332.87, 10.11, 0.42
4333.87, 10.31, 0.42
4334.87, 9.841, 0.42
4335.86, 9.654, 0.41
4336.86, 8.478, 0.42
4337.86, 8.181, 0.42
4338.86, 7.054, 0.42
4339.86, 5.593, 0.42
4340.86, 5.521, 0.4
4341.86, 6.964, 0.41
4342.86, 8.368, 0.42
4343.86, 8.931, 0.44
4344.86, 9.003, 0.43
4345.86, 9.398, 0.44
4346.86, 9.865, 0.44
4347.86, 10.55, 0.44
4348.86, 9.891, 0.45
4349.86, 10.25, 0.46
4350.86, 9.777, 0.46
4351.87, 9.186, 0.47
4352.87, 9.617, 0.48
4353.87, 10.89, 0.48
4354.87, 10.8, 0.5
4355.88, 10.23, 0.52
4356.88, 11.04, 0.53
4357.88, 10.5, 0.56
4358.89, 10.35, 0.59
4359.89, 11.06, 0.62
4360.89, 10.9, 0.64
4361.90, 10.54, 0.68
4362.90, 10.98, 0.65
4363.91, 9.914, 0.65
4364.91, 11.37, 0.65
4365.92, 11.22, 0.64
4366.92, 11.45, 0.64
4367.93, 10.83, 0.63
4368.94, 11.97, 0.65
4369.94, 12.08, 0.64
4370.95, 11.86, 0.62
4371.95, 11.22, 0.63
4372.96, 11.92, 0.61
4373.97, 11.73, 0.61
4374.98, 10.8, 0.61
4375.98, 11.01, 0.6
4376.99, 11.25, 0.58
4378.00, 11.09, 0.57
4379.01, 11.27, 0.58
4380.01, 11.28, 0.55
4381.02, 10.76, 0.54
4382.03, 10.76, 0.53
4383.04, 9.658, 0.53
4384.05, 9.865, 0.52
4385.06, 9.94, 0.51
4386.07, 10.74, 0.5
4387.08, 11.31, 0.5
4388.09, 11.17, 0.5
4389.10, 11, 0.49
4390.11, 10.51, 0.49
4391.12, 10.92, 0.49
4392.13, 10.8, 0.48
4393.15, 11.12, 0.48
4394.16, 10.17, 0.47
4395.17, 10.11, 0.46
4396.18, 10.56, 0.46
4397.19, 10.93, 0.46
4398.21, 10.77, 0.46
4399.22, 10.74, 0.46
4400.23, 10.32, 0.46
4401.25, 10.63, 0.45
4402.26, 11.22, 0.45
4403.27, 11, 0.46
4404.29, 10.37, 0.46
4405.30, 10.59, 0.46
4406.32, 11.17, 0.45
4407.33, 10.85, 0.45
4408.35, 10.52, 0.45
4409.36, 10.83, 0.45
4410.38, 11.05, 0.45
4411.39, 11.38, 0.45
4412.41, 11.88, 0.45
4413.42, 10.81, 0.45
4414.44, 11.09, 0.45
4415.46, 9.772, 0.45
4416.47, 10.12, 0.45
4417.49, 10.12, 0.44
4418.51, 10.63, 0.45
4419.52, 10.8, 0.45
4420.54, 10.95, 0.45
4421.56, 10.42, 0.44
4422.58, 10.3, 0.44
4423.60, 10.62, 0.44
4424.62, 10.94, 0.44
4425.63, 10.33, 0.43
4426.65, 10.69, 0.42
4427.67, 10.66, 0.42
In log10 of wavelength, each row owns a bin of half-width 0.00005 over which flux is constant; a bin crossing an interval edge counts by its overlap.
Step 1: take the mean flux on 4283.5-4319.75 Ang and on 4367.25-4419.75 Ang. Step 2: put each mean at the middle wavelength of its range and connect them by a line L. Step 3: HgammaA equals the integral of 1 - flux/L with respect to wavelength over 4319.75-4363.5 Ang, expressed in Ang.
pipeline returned 3.77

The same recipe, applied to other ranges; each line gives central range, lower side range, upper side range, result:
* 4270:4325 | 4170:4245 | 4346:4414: 1.5 Ang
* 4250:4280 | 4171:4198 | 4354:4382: 0.8 Ang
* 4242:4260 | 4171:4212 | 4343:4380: -0.1 Ang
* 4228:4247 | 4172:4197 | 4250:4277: -0.2 Ang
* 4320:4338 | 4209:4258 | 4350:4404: 1.1 Ang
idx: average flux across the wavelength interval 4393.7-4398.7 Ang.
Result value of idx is 10.5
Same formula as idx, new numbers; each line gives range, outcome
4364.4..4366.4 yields 11.3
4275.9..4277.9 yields 11.1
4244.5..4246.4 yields 11.2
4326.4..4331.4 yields 10.5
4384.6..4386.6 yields 10.4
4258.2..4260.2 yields 11.1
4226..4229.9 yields 10.1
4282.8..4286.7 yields 10.5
